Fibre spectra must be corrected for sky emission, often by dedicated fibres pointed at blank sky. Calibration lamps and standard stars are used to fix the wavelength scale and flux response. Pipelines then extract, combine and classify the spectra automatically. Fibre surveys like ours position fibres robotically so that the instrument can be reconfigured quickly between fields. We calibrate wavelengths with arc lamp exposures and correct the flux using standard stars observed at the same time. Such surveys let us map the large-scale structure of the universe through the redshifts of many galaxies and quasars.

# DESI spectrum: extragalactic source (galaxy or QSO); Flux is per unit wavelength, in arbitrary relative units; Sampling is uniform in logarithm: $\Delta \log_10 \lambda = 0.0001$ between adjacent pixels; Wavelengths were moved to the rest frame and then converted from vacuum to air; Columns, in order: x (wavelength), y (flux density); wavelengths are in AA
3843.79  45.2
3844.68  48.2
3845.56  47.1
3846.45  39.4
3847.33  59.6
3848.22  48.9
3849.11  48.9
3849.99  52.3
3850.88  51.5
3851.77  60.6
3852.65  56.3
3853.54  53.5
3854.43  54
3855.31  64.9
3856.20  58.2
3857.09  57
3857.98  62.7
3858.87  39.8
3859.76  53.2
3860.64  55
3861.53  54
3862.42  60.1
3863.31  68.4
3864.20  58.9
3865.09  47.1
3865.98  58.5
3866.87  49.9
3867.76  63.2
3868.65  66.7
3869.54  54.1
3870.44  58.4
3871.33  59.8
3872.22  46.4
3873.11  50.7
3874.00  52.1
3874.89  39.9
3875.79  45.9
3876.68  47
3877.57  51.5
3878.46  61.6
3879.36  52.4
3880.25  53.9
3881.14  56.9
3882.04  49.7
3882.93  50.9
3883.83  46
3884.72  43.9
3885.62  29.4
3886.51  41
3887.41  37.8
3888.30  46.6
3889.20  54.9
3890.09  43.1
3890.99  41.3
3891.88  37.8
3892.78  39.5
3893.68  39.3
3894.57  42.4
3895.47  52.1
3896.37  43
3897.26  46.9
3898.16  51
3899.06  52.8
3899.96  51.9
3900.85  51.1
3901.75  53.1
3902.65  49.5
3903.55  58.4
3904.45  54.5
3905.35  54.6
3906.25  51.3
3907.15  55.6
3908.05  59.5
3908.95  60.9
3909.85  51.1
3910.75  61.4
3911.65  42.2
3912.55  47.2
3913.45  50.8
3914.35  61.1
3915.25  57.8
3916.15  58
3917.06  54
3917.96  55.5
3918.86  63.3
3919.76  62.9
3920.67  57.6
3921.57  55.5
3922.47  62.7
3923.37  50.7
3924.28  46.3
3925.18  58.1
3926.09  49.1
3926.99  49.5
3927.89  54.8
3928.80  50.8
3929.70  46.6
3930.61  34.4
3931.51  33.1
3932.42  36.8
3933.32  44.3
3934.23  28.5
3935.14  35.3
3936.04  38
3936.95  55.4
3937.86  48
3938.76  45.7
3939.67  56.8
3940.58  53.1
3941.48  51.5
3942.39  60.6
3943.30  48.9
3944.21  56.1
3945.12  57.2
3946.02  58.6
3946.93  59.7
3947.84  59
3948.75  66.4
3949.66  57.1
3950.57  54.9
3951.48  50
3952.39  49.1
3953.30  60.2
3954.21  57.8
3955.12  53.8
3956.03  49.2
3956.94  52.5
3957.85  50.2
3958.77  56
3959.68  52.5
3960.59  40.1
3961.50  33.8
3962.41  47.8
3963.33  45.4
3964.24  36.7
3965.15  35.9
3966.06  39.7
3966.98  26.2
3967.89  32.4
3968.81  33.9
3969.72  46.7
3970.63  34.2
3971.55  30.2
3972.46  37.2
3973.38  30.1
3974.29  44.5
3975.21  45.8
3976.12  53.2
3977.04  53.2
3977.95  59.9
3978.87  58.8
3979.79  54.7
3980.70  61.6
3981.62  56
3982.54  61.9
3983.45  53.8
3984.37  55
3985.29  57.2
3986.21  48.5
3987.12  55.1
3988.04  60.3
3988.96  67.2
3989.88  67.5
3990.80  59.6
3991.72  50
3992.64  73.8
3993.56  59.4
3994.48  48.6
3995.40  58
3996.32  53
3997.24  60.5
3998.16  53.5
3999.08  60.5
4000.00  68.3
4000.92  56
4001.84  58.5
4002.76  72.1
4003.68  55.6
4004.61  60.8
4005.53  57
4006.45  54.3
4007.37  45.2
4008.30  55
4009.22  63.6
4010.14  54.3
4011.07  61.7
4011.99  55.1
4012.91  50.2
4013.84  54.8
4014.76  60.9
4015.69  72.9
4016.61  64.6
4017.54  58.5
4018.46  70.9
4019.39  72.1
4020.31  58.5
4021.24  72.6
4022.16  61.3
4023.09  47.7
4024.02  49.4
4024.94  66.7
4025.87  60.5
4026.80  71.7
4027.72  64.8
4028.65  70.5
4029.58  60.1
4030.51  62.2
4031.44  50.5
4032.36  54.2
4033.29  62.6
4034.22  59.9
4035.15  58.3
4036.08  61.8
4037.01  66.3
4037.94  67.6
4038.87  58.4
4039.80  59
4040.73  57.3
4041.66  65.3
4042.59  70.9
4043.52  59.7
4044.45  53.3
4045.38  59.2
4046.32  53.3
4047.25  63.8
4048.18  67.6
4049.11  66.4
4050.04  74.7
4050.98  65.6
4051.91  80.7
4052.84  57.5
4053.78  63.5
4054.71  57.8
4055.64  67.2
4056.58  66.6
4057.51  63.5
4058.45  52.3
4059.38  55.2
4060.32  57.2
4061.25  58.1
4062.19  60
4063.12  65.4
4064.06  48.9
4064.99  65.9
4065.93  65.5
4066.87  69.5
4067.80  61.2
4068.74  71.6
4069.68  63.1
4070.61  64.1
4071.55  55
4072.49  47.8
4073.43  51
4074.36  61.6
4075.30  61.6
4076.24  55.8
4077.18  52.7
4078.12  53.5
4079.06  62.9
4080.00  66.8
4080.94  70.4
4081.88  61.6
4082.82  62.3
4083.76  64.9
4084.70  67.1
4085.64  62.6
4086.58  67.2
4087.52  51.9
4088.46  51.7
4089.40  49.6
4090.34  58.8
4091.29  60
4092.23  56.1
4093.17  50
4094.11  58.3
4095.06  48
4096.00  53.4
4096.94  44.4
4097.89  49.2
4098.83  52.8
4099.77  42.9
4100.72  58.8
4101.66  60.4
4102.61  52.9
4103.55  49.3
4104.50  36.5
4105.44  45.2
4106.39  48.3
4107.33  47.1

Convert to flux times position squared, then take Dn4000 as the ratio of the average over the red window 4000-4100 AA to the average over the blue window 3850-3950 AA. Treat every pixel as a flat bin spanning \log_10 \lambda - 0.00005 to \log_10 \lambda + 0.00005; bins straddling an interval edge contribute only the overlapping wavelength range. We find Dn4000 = 1.25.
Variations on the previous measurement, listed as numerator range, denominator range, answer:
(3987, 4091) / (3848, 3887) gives 1.25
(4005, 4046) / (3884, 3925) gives 1.27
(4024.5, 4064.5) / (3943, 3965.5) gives 1.26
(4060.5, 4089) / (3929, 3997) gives 1.29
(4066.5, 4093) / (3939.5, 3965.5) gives 1.23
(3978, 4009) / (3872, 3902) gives 1.30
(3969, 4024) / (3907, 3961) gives 1.11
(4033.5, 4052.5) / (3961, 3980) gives 1.57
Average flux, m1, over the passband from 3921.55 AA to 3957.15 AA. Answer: 50.8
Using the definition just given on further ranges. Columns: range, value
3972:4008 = 56.1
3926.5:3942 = 45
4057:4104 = 57.9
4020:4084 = 61.5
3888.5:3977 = 49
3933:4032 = 54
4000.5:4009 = 57.4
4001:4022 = 60.4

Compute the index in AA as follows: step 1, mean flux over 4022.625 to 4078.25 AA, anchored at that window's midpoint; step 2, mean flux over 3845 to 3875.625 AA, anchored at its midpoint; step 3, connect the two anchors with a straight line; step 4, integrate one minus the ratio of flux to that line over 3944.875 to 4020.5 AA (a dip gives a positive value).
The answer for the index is 6.3 AA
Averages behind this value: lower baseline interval 54.3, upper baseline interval 61.1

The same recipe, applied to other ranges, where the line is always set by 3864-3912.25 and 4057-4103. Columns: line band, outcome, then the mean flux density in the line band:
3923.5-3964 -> 2.1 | 49.8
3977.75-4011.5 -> -2.3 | 58.3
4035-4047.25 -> -1.0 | 61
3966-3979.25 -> 3.0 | 41.7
